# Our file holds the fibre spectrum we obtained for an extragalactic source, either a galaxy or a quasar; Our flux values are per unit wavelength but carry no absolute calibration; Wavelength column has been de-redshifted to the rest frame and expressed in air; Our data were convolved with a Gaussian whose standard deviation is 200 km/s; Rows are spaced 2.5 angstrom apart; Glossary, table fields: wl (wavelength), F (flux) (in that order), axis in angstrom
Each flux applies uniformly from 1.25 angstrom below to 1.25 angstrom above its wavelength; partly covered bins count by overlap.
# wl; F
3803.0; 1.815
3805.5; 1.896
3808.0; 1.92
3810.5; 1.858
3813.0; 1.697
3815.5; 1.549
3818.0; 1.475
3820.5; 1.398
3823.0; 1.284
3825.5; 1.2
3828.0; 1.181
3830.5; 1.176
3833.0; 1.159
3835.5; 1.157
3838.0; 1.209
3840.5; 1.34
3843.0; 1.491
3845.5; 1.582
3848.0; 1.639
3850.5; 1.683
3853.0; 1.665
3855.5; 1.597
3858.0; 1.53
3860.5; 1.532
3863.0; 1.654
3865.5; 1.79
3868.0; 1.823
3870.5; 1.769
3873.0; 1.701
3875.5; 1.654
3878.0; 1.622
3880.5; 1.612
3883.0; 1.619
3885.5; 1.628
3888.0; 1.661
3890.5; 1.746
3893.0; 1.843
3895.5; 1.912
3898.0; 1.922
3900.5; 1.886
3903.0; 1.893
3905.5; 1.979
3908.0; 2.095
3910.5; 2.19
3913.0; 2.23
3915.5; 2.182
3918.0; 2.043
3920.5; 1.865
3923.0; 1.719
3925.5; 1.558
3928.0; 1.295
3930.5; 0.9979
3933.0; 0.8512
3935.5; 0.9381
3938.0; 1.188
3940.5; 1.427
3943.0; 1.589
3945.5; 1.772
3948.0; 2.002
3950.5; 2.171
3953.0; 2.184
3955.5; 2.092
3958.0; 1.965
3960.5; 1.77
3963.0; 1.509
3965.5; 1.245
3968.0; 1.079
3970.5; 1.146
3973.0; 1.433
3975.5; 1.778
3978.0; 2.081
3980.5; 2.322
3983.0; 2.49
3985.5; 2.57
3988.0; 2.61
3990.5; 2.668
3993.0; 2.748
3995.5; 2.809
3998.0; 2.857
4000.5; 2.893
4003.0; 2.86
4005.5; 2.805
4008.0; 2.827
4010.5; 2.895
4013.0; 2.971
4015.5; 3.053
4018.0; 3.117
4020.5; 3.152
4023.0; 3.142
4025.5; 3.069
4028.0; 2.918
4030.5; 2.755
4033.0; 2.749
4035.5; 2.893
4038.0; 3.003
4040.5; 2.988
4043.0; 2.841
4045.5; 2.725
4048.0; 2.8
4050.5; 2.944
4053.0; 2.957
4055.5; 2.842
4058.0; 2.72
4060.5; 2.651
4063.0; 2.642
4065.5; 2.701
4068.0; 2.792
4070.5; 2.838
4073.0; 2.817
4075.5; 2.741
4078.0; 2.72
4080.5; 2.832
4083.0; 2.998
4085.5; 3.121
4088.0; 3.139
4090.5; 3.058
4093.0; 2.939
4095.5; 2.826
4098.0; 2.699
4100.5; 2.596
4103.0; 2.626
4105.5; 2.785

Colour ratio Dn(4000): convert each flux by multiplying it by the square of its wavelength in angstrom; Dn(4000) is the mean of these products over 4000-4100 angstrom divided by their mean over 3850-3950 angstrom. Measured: 1.8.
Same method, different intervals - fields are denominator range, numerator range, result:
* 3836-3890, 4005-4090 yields 1.97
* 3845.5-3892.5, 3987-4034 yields 1.87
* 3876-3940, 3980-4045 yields 1.78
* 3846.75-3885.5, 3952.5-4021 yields 1.51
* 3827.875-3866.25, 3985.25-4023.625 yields 2.13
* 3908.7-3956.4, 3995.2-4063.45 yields 1.78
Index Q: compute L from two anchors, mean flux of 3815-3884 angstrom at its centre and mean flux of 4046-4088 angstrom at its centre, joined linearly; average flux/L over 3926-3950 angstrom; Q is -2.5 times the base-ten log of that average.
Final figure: 0.44 mag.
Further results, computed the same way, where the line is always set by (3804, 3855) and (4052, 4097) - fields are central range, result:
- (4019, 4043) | -0.138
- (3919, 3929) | 0.227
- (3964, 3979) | 0.491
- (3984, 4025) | -0.169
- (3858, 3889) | 0.038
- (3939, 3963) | 0.164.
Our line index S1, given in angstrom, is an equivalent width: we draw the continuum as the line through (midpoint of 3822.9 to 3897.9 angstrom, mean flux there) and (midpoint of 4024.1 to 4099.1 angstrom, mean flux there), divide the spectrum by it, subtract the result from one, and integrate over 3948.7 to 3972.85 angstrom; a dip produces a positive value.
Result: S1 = 5.7 angstrom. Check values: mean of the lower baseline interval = 1.56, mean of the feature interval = 1.68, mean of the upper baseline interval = 2.86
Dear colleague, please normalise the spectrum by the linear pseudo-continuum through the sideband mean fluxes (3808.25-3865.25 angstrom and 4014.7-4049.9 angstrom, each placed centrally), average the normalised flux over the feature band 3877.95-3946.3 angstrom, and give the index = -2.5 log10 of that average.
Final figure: 0.19 mag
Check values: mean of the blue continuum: 1.47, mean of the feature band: 1.69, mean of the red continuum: 2.94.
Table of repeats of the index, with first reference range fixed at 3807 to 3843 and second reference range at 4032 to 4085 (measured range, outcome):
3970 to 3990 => 0.118 mag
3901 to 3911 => -0.068 mag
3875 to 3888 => 0.074 mag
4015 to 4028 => -0.189 mag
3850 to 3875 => -0.030 mag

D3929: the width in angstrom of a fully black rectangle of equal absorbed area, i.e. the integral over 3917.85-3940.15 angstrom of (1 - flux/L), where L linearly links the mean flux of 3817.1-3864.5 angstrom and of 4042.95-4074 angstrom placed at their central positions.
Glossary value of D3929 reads 6.9 angstrom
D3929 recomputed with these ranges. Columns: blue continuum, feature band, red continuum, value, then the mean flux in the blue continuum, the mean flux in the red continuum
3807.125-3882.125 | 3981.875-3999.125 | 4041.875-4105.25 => -2.4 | 1.53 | 2.82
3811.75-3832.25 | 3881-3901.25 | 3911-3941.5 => -3.9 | 1.36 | 1.54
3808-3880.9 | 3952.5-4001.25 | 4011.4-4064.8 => 7.4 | 1.52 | 2.9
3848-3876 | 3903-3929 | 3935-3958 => -3.1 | 1.67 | 1.75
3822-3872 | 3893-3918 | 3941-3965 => -5.0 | 1.48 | 1.86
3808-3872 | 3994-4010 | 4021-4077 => -1.9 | 1.51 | 2.85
